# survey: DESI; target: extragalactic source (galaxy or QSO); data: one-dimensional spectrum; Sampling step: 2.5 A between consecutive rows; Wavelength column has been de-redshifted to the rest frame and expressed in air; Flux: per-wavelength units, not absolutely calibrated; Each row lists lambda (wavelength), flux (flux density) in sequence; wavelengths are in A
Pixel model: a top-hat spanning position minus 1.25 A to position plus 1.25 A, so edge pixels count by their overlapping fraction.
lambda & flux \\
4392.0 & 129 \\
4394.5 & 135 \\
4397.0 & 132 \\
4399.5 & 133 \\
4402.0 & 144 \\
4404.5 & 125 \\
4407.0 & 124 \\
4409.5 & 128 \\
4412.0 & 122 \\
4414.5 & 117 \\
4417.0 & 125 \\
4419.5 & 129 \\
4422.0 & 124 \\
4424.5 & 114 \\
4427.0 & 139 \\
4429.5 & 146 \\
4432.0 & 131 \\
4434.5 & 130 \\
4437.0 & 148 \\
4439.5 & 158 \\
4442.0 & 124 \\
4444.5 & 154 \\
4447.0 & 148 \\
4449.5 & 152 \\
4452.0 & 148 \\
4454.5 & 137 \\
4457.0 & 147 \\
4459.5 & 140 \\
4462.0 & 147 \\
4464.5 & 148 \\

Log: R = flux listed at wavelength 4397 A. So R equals 132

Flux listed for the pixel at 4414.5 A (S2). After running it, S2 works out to 117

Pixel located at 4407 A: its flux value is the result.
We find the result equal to 124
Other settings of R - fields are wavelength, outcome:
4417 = 125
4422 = 124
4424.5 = 114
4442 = 124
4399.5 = 133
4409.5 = 128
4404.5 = 125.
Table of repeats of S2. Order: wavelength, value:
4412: 122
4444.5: 154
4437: 148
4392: 129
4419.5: 129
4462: 147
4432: 131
